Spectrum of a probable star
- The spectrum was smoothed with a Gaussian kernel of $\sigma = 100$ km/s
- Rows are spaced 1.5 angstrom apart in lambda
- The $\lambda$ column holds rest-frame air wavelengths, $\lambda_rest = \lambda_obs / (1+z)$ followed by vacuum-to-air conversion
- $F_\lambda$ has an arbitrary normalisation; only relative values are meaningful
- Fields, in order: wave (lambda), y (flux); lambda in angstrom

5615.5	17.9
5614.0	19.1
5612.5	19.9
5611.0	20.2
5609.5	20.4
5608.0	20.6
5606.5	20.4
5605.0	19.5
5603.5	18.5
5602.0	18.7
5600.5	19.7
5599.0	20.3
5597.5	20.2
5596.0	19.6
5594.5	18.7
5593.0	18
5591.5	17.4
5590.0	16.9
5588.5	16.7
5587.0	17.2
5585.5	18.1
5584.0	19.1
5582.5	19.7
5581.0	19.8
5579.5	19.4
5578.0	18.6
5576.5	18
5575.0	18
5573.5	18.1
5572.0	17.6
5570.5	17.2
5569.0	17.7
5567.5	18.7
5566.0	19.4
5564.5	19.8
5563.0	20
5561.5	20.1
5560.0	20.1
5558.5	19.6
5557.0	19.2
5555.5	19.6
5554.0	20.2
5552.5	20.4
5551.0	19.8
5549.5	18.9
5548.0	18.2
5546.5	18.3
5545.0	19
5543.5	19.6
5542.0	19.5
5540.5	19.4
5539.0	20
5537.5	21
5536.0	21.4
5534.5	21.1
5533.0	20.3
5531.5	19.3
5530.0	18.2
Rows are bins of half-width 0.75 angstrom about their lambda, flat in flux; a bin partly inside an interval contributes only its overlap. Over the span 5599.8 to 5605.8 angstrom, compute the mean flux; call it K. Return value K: 19.1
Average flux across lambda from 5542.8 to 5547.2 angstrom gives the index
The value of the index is 19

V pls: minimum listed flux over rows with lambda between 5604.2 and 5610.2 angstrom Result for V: 19.5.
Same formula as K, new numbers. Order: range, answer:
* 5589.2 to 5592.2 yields 17.1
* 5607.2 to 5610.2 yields 20.5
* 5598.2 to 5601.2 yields 20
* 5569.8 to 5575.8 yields 17.7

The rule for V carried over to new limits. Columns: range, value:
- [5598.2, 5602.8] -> 18.7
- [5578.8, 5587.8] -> 17.2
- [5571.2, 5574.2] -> 17.6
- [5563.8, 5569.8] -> 17.7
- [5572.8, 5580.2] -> 18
